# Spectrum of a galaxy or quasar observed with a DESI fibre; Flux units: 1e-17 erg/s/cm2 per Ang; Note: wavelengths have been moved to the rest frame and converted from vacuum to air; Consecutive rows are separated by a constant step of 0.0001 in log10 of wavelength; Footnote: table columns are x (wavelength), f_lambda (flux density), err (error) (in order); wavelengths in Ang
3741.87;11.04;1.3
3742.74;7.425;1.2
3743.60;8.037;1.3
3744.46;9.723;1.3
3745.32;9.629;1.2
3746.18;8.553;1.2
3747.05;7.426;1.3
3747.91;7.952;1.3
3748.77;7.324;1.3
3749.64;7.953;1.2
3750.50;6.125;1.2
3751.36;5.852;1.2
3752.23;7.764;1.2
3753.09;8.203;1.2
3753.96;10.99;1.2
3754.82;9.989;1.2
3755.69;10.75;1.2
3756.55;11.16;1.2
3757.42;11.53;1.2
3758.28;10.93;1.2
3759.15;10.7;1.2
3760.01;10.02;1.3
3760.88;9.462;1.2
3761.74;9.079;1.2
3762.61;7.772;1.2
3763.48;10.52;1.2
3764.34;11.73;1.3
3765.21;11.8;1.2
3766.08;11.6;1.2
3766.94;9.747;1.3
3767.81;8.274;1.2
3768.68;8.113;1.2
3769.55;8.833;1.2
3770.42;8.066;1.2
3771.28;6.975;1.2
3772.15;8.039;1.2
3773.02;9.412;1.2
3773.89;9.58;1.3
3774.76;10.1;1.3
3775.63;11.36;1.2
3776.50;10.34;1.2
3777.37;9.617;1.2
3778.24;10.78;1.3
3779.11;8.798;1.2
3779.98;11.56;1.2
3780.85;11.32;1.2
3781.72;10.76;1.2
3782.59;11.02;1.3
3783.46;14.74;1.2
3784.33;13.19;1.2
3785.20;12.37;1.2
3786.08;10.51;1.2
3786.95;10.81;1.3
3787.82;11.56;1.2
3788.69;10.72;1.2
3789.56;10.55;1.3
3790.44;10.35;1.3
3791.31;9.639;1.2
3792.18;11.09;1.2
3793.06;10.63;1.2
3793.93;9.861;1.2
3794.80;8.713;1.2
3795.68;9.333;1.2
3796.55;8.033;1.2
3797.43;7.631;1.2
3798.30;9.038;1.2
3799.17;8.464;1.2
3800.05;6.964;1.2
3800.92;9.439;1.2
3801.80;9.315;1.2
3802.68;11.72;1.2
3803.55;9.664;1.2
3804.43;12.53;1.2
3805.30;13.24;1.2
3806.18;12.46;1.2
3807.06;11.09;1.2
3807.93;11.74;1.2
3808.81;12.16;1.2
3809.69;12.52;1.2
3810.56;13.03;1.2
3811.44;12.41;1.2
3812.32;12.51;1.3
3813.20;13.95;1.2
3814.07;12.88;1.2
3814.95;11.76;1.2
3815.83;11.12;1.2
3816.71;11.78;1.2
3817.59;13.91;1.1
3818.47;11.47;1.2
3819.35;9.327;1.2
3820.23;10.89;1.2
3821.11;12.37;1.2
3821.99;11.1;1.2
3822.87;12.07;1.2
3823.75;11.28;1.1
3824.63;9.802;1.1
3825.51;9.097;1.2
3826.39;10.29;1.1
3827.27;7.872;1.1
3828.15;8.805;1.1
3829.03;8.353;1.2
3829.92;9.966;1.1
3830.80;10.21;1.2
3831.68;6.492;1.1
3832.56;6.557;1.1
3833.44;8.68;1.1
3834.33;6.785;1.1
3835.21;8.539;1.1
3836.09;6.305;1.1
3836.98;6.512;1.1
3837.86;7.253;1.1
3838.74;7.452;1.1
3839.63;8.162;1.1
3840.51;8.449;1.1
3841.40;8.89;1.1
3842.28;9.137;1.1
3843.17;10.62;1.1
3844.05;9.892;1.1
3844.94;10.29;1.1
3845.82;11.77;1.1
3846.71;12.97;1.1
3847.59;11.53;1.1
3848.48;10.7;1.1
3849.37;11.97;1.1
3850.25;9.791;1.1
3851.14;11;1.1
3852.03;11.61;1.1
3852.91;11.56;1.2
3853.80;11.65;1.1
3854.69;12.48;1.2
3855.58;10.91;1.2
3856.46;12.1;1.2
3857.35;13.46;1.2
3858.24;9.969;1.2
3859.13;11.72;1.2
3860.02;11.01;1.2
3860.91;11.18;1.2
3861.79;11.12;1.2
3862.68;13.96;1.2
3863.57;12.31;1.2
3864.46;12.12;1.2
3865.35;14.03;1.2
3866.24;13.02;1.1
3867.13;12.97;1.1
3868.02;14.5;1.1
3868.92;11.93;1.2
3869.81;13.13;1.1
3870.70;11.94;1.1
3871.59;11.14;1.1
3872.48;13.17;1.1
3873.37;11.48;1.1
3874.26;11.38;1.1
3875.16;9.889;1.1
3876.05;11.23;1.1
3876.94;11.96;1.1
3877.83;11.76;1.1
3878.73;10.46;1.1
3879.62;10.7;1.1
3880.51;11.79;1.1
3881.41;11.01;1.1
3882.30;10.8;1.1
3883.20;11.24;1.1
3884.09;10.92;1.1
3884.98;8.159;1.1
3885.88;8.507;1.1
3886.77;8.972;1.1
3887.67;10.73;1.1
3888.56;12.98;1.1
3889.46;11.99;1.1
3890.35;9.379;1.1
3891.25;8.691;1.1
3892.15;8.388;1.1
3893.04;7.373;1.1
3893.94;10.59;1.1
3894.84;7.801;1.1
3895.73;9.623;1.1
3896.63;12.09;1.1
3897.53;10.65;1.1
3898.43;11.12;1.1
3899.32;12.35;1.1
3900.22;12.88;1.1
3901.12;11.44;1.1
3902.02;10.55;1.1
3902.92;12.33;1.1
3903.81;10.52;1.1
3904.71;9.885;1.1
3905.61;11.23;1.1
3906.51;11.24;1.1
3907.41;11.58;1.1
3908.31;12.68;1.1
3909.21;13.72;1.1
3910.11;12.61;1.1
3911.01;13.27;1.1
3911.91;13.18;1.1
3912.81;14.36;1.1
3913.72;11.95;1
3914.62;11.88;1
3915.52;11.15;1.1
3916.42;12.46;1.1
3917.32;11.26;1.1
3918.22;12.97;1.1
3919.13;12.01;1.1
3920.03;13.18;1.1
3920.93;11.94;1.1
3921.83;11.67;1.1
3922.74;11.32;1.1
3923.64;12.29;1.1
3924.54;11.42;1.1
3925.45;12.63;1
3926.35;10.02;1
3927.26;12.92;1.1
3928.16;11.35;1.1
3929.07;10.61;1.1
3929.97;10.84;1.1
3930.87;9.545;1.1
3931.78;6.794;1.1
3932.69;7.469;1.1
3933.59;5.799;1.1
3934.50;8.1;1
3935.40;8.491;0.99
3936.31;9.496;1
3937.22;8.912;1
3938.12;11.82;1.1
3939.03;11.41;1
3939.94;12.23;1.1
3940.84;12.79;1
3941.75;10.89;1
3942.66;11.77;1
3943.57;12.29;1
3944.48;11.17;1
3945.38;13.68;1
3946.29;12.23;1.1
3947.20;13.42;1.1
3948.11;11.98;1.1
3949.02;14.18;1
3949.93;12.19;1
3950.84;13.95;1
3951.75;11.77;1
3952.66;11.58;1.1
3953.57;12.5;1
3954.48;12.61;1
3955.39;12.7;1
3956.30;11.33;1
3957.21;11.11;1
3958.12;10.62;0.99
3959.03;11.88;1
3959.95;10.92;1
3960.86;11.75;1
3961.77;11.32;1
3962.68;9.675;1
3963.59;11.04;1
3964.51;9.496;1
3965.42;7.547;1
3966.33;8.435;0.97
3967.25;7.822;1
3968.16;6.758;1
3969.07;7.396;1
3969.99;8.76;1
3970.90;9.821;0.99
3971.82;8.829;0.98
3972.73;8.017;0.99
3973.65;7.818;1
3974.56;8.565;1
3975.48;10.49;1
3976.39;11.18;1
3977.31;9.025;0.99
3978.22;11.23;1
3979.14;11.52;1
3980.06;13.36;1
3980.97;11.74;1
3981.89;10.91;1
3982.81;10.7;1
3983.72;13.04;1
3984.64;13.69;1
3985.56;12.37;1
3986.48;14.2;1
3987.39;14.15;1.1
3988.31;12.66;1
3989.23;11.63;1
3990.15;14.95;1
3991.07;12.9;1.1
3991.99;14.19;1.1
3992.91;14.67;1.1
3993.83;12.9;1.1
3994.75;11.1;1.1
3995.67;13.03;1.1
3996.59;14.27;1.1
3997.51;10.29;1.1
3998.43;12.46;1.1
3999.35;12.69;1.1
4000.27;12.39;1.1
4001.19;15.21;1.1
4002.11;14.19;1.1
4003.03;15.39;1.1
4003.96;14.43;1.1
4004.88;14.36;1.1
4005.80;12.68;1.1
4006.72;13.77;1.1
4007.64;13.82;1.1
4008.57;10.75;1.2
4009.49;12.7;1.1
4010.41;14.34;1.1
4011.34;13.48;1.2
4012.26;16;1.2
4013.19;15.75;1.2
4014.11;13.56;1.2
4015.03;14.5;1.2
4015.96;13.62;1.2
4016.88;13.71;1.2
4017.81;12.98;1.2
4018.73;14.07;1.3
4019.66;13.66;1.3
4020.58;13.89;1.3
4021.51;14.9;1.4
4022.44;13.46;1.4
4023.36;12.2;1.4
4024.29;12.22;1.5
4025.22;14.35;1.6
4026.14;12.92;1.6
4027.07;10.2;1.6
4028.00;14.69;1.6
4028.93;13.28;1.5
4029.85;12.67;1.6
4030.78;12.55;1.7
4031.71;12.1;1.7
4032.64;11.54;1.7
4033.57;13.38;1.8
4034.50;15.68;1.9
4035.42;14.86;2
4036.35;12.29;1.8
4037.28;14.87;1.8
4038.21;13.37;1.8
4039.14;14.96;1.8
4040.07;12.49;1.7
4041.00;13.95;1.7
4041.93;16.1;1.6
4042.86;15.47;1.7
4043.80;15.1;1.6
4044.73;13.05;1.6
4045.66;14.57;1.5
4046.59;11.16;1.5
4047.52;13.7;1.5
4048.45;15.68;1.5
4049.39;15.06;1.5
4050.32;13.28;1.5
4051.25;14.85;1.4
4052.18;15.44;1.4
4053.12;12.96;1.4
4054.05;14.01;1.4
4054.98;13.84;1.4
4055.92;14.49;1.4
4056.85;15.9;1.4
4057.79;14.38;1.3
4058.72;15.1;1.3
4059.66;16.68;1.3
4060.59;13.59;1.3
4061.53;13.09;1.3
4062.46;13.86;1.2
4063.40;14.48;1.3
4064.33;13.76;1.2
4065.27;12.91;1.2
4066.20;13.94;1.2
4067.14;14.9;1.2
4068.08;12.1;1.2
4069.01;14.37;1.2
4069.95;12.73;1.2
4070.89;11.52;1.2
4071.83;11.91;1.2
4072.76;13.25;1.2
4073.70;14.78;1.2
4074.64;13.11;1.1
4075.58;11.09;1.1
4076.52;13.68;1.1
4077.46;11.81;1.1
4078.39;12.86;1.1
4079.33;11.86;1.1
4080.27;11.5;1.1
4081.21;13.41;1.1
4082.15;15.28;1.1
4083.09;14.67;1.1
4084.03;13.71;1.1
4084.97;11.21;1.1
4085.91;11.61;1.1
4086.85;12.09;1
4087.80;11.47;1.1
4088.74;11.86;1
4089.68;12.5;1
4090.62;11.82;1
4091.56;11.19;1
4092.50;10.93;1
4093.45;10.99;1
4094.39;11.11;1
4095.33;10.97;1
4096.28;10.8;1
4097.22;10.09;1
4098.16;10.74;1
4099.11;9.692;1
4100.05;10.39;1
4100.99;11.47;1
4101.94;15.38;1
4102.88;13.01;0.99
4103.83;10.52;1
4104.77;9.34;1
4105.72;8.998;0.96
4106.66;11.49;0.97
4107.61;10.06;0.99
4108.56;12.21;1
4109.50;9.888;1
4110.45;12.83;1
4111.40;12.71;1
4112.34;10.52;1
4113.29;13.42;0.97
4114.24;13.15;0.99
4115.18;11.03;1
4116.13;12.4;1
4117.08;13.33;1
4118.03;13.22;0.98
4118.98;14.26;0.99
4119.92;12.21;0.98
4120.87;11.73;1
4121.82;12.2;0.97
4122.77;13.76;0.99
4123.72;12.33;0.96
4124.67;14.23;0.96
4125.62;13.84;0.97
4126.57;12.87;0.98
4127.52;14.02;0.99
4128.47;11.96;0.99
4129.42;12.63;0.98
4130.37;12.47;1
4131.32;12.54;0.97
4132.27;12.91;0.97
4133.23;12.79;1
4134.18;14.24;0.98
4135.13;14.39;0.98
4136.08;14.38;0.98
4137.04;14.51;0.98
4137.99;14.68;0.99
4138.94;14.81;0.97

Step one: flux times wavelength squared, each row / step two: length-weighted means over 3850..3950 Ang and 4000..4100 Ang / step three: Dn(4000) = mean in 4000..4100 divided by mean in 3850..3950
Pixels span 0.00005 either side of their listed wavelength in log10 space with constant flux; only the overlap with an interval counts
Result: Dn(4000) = 1.27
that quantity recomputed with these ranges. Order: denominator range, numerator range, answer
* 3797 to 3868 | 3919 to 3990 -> 1.09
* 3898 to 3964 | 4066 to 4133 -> 1.16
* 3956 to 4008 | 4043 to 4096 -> 1.19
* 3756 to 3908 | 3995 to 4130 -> 1.38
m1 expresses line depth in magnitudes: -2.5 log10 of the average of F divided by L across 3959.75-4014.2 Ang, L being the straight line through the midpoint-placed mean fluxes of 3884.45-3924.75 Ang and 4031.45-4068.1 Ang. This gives 0.09 mag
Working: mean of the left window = 11.3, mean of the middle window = 11.9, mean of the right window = 14.1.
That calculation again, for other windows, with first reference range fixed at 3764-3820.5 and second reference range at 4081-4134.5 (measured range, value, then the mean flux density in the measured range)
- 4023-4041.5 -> -0.13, 13.2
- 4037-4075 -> -0.18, 14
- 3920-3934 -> 0.07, 10.5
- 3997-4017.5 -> -0.17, 13.6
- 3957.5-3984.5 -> 0.15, 10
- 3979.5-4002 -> -0.12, 12.9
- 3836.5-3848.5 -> 0.15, 9.49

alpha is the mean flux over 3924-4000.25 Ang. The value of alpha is 11.2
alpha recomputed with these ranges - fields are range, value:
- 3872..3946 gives 11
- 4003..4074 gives 13.8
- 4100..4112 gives 11.4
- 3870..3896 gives 10.5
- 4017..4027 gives 13.3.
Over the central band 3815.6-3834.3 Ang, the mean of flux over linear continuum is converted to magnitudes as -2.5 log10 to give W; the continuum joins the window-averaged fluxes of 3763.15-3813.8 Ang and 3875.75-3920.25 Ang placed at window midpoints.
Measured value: 0.08 mag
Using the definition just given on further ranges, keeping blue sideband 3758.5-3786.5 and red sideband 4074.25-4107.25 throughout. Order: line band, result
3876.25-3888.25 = 0.02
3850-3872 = -0.13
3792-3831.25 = -0.03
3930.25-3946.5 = 0.08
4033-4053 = -0.23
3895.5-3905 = -0.04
